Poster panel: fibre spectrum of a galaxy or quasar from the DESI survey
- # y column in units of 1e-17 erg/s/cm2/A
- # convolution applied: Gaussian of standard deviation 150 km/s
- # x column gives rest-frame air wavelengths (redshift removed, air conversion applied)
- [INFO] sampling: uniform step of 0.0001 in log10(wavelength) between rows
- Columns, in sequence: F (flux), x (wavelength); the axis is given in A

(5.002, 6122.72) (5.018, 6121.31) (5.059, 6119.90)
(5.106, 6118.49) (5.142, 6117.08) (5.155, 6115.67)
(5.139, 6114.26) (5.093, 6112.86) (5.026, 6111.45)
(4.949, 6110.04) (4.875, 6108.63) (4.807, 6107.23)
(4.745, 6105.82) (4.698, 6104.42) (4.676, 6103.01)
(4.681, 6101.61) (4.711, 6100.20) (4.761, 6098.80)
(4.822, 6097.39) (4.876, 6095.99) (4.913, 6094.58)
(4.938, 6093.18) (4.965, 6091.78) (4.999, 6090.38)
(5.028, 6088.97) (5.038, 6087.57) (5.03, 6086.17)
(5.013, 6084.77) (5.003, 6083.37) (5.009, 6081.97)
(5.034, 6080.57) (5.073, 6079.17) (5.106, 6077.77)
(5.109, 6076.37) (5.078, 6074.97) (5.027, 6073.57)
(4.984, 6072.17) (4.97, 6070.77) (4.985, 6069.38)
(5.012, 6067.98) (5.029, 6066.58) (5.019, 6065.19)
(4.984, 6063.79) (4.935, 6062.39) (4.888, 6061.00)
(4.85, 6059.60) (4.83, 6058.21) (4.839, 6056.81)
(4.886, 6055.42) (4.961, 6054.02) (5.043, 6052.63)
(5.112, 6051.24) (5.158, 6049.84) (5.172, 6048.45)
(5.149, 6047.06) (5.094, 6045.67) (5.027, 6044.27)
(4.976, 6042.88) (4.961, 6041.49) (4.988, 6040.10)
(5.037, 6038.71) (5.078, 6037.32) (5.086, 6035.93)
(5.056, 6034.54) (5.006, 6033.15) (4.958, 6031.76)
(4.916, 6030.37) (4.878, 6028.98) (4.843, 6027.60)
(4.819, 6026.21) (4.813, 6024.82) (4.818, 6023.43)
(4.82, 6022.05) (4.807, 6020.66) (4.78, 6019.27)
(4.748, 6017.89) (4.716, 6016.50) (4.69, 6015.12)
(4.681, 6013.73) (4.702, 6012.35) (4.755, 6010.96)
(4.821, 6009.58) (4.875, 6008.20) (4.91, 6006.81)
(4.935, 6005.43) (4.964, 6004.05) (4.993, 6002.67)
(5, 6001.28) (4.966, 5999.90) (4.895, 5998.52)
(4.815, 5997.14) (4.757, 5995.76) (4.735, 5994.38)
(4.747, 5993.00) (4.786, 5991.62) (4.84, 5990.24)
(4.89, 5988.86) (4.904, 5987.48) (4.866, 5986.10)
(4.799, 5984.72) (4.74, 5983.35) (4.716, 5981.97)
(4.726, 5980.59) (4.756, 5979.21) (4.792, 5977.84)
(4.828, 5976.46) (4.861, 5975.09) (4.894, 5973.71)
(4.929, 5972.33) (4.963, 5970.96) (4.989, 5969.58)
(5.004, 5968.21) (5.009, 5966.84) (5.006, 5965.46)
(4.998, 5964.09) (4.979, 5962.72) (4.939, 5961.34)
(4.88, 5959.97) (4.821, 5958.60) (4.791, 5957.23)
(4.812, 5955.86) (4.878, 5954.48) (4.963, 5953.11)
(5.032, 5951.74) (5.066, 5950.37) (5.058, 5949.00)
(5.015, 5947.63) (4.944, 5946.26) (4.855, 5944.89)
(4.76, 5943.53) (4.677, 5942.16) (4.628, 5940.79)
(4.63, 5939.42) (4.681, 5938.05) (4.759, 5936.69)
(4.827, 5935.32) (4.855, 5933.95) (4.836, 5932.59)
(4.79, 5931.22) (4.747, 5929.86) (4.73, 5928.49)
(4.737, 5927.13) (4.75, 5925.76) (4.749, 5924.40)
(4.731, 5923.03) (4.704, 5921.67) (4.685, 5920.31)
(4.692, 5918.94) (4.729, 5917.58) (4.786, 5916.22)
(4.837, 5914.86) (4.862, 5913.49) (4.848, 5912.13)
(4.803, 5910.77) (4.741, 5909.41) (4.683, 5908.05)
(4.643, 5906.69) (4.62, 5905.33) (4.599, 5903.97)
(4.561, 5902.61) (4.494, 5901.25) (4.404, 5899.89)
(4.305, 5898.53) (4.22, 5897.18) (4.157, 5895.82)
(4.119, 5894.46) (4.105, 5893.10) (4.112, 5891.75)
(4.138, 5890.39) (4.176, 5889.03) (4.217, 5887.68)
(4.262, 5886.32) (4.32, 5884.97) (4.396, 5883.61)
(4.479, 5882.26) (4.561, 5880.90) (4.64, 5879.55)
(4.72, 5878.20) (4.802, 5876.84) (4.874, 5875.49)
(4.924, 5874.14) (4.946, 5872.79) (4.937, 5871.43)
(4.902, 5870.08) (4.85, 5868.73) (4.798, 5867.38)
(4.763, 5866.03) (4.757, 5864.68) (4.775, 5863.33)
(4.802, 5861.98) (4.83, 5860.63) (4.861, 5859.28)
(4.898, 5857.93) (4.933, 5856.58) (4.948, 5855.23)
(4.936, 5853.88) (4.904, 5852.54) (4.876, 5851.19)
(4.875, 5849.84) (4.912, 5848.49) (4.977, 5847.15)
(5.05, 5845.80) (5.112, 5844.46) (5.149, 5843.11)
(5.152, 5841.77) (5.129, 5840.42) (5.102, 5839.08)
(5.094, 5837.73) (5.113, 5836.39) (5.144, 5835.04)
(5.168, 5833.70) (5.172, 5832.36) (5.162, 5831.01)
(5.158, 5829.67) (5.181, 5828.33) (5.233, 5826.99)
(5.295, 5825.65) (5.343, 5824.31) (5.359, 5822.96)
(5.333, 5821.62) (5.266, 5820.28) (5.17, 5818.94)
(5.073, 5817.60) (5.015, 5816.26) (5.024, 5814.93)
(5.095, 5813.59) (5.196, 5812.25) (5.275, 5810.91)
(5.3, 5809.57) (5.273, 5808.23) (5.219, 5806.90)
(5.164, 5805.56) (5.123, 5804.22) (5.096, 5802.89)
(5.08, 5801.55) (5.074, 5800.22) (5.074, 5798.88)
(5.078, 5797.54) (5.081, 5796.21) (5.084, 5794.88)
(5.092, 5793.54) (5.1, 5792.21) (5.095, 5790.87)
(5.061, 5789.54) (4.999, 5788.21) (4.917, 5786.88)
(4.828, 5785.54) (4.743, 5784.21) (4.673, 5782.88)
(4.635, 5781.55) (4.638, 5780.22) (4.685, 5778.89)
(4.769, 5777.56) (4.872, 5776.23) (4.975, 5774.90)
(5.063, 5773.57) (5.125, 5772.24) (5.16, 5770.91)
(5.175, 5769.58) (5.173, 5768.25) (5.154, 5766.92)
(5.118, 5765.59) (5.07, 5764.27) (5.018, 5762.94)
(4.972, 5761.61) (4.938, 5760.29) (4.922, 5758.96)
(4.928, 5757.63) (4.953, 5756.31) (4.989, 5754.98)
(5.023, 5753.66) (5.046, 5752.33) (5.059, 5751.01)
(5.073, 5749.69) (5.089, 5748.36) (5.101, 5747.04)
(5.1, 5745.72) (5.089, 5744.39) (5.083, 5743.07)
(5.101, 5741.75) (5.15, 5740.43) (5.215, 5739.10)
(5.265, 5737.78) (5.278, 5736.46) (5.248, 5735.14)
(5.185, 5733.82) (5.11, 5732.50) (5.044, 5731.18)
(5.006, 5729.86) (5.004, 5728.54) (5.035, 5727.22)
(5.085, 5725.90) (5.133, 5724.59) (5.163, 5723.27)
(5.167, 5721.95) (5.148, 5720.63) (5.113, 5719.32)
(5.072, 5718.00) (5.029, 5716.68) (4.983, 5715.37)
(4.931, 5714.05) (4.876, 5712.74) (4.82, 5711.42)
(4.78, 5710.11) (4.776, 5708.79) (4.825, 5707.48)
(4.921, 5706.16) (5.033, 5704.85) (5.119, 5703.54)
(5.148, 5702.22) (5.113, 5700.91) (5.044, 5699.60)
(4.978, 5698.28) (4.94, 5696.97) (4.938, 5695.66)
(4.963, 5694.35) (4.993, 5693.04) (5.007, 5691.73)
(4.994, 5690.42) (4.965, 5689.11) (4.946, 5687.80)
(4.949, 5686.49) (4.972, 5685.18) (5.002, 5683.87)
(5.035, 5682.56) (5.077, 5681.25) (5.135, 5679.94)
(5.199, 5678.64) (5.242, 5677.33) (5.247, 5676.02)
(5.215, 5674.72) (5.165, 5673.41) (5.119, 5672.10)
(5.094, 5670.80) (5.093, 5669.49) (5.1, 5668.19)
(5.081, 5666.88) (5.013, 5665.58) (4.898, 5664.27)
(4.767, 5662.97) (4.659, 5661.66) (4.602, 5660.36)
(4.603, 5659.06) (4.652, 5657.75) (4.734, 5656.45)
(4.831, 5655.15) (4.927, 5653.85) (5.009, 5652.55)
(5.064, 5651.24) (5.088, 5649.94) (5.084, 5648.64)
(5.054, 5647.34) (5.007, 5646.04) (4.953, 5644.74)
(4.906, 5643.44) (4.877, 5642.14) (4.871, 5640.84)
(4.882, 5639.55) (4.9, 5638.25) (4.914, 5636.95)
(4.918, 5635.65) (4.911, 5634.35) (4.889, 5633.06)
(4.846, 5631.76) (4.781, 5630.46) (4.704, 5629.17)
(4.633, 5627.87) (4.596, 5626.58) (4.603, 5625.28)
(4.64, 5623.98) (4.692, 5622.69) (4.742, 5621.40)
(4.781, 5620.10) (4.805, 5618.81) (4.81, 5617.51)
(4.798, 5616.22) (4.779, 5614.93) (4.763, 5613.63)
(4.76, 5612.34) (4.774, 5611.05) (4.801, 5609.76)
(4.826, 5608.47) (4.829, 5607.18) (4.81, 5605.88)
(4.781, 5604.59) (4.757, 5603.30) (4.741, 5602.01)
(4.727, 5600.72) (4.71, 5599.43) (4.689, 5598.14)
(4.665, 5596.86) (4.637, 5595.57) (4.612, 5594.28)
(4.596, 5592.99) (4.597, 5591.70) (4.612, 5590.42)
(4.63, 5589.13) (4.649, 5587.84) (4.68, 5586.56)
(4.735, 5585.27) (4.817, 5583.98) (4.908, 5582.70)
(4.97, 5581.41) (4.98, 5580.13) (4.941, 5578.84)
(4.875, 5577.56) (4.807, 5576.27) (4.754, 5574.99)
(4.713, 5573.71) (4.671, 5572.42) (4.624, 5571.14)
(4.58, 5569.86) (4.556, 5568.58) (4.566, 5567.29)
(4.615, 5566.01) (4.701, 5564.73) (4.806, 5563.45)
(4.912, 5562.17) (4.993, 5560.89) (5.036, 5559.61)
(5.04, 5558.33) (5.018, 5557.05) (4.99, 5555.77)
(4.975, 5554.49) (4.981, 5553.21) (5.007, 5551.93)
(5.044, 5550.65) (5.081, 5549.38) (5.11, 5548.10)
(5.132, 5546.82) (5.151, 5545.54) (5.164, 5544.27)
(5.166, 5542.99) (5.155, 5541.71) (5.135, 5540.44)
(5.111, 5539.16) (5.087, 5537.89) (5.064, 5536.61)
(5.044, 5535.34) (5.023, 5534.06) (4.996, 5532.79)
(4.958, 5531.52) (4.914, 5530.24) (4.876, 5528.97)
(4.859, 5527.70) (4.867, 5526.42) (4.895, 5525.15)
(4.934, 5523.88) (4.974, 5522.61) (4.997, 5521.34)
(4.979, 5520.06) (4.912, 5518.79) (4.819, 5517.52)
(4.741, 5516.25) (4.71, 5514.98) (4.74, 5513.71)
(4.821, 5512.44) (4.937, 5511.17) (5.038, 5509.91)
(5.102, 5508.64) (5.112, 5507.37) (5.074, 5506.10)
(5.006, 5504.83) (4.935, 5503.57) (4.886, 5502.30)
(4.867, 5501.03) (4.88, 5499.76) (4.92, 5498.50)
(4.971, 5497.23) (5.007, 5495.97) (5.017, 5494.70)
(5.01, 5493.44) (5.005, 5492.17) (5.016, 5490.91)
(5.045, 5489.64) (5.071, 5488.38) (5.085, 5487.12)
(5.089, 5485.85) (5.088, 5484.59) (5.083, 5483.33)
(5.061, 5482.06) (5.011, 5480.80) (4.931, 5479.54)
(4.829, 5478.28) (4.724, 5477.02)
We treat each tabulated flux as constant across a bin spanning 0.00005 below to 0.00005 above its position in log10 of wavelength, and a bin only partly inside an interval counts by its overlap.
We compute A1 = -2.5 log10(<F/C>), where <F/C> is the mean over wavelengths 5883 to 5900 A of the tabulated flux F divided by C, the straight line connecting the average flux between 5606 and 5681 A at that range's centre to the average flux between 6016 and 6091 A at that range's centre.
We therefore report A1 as 0.17 mag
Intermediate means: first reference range 4.89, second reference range 4.97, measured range 4.22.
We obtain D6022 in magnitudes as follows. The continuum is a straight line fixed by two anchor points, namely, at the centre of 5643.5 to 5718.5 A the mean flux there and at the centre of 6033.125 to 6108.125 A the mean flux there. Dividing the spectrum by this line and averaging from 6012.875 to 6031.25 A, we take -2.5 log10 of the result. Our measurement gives 0.04 mag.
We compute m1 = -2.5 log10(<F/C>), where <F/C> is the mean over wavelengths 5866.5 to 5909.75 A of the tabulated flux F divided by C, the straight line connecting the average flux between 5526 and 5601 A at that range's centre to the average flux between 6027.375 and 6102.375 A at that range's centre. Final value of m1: 0.10 mag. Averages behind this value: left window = 4.87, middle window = 4.52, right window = 4.98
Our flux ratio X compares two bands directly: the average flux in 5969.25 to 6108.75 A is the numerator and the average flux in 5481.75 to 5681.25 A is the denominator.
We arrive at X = 1.00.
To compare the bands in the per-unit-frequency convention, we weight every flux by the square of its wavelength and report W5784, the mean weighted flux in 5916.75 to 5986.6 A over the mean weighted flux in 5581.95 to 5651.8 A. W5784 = 1.1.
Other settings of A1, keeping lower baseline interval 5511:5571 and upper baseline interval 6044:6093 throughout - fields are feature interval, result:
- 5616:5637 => 0.04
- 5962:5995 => 0.03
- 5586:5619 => 0.05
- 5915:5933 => 0.05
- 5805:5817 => -0.04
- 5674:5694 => -0.02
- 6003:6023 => 0.04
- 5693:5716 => 0.00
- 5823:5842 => -0.04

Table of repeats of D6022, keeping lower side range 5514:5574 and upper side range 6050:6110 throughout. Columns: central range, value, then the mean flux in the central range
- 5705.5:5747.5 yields -0.03 mag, 5.06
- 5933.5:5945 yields 0.05 mag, 4.73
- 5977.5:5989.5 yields 0.03 mag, 4.8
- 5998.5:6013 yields 0.01 mag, 4.89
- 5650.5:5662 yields 0.03 mag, 4.79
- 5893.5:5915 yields 0.09 mag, 4.54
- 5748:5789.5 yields -0.01 mag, 4.96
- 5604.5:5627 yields 0.04 mag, 4.75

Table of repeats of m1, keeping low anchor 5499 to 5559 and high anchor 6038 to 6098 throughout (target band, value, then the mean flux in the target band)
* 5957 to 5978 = 0.02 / 4.92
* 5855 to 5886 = 0.05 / 4.76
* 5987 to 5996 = 0.04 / 4.81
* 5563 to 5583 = 0.05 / 4.75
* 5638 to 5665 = 0.03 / 4.87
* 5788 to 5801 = -0.02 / 5.08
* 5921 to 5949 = 0.05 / 4.78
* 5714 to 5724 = -0.02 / 5.08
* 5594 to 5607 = 0.06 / 4.72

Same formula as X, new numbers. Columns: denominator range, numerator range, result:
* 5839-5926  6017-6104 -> 1.05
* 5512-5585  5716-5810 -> 1.03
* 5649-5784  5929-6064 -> 0.98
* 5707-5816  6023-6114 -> 0.98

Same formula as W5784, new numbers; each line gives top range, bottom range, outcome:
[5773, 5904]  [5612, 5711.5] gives 1.05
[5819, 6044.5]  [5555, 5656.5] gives 1.13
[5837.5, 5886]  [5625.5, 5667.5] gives 1.08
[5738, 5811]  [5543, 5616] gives 1.12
